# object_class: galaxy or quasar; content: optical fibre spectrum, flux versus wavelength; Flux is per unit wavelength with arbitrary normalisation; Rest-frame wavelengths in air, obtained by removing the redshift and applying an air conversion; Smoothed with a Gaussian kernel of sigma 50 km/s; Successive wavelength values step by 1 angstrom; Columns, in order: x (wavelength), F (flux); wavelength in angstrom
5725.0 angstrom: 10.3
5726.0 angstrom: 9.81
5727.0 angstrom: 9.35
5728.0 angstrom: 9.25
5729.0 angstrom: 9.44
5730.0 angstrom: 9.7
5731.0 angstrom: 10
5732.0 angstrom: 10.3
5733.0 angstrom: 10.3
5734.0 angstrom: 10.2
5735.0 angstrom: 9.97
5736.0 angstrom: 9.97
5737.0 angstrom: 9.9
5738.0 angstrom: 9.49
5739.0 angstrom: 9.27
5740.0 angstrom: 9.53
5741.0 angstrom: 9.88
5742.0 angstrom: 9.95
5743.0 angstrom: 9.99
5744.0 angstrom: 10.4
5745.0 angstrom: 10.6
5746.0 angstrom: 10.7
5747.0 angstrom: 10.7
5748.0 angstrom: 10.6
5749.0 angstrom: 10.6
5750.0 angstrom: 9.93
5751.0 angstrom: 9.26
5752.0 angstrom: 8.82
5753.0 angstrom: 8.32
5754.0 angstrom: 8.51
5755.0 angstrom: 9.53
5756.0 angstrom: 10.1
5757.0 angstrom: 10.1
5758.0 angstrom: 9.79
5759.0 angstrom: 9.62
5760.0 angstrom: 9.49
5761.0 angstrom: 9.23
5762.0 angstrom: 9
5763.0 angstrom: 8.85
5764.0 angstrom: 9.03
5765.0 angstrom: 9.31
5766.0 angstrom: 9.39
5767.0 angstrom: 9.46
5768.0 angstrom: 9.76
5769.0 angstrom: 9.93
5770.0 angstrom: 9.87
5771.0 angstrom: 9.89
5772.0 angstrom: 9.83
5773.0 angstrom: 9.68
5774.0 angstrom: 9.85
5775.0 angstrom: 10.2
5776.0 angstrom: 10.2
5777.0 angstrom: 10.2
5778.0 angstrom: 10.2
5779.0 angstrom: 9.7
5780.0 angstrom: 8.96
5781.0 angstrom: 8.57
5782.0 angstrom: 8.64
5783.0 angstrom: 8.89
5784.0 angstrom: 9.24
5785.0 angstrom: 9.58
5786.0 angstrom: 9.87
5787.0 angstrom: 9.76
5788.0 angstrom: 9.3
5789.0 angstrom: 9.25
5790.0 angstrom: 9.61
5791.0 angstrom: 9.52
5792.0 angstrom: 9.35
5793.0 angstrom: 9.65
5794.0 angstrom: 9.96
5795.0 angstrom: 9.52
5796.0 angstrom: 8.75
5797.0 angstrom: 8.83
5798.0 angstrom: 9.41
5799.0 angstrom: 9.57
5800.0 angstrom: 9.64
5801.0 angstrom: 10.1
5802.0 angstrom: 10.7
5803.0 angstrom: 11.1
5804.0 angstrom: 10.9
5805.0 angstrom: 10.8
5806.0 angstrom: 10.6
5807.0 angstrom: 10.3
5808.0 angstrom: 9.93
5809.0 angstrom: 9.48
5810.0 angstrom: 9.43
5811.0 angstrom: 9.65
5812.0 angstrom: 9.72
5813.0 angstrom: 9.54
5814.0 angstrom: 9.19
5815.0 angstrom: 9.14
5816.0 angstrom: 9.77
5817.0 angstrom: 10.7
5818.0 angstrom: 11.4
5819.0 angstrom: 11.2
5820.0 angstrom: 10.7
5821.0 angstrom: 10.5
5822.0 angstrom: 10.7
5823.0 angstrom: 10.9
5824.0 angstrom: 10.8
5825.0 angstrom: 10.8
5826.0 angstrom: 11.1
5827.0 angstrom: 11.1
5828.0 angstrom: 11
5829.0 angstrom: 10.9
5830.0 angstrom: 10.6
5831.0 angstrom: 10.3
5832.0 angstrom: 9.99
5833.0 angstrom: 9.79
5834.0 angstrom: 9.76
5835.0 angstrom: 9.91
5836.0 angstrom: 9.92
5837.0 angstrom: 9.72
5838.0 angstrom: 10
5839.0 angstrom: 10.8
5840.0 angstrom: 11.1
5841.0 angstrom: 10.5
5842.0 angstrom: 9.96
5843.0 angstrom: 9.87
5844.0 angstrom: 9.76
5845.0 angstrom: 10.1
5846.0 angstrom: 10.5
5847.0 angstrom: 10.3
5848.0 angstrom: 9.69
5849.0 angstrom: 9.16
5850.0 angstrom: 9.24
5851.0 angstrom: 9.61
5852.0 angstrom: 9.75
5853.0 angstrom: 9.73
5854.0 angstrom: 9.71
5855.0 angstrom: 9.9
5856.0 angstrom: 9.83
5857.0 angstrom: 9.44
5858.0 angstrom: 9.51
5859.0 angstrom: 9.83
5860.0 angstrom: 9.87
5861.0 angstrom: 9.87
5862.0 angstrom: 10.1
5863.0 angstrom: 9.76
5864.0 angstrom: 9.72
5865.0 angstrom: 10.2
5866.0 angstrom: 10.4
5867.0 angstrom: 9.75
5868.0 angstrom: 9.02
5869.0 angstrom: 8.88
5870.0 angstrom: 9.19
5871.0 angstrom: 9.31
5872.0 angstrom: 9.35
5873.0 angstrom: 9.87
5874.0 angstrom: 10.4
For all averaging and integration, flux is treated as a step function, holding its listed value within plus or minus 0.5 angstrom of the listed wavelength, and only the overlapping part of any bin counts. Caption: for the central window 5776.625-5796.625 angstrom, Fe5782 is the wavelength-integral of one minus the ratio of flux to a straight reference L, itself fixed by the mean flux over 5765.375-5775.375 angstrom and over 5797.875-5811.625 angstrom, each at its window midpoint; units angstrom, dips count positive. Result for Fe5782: 1.1 angstrom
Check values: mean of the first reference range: 9.77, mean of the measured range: 9.42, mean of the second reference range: 10.1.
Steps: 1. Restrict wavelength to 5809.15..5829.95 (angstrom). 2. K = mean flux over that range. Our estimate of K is 10.4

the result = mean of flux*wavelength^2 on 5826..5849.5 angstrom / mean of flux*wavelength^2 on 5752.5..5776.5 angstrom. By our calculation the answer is 1.1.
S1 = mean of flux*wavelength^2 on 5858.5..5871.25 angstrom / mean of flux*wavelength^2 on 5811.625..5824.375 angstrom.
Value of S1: 0.95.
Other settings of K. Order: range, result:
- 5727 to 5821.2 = 9.77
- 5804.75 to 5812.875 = 9.94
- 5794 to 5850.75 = 10.2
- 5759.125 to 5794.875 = 9.52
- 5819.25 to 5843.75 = 10.4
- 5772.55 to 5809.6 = 9.72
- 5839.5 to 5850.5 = 10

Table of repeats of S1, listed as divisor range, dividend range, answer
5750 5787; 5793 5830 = 1.09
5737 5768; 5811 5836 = 1.10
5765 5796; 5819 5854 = 1.09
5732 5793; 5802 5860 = 1.08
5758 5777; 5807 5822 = 1.06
